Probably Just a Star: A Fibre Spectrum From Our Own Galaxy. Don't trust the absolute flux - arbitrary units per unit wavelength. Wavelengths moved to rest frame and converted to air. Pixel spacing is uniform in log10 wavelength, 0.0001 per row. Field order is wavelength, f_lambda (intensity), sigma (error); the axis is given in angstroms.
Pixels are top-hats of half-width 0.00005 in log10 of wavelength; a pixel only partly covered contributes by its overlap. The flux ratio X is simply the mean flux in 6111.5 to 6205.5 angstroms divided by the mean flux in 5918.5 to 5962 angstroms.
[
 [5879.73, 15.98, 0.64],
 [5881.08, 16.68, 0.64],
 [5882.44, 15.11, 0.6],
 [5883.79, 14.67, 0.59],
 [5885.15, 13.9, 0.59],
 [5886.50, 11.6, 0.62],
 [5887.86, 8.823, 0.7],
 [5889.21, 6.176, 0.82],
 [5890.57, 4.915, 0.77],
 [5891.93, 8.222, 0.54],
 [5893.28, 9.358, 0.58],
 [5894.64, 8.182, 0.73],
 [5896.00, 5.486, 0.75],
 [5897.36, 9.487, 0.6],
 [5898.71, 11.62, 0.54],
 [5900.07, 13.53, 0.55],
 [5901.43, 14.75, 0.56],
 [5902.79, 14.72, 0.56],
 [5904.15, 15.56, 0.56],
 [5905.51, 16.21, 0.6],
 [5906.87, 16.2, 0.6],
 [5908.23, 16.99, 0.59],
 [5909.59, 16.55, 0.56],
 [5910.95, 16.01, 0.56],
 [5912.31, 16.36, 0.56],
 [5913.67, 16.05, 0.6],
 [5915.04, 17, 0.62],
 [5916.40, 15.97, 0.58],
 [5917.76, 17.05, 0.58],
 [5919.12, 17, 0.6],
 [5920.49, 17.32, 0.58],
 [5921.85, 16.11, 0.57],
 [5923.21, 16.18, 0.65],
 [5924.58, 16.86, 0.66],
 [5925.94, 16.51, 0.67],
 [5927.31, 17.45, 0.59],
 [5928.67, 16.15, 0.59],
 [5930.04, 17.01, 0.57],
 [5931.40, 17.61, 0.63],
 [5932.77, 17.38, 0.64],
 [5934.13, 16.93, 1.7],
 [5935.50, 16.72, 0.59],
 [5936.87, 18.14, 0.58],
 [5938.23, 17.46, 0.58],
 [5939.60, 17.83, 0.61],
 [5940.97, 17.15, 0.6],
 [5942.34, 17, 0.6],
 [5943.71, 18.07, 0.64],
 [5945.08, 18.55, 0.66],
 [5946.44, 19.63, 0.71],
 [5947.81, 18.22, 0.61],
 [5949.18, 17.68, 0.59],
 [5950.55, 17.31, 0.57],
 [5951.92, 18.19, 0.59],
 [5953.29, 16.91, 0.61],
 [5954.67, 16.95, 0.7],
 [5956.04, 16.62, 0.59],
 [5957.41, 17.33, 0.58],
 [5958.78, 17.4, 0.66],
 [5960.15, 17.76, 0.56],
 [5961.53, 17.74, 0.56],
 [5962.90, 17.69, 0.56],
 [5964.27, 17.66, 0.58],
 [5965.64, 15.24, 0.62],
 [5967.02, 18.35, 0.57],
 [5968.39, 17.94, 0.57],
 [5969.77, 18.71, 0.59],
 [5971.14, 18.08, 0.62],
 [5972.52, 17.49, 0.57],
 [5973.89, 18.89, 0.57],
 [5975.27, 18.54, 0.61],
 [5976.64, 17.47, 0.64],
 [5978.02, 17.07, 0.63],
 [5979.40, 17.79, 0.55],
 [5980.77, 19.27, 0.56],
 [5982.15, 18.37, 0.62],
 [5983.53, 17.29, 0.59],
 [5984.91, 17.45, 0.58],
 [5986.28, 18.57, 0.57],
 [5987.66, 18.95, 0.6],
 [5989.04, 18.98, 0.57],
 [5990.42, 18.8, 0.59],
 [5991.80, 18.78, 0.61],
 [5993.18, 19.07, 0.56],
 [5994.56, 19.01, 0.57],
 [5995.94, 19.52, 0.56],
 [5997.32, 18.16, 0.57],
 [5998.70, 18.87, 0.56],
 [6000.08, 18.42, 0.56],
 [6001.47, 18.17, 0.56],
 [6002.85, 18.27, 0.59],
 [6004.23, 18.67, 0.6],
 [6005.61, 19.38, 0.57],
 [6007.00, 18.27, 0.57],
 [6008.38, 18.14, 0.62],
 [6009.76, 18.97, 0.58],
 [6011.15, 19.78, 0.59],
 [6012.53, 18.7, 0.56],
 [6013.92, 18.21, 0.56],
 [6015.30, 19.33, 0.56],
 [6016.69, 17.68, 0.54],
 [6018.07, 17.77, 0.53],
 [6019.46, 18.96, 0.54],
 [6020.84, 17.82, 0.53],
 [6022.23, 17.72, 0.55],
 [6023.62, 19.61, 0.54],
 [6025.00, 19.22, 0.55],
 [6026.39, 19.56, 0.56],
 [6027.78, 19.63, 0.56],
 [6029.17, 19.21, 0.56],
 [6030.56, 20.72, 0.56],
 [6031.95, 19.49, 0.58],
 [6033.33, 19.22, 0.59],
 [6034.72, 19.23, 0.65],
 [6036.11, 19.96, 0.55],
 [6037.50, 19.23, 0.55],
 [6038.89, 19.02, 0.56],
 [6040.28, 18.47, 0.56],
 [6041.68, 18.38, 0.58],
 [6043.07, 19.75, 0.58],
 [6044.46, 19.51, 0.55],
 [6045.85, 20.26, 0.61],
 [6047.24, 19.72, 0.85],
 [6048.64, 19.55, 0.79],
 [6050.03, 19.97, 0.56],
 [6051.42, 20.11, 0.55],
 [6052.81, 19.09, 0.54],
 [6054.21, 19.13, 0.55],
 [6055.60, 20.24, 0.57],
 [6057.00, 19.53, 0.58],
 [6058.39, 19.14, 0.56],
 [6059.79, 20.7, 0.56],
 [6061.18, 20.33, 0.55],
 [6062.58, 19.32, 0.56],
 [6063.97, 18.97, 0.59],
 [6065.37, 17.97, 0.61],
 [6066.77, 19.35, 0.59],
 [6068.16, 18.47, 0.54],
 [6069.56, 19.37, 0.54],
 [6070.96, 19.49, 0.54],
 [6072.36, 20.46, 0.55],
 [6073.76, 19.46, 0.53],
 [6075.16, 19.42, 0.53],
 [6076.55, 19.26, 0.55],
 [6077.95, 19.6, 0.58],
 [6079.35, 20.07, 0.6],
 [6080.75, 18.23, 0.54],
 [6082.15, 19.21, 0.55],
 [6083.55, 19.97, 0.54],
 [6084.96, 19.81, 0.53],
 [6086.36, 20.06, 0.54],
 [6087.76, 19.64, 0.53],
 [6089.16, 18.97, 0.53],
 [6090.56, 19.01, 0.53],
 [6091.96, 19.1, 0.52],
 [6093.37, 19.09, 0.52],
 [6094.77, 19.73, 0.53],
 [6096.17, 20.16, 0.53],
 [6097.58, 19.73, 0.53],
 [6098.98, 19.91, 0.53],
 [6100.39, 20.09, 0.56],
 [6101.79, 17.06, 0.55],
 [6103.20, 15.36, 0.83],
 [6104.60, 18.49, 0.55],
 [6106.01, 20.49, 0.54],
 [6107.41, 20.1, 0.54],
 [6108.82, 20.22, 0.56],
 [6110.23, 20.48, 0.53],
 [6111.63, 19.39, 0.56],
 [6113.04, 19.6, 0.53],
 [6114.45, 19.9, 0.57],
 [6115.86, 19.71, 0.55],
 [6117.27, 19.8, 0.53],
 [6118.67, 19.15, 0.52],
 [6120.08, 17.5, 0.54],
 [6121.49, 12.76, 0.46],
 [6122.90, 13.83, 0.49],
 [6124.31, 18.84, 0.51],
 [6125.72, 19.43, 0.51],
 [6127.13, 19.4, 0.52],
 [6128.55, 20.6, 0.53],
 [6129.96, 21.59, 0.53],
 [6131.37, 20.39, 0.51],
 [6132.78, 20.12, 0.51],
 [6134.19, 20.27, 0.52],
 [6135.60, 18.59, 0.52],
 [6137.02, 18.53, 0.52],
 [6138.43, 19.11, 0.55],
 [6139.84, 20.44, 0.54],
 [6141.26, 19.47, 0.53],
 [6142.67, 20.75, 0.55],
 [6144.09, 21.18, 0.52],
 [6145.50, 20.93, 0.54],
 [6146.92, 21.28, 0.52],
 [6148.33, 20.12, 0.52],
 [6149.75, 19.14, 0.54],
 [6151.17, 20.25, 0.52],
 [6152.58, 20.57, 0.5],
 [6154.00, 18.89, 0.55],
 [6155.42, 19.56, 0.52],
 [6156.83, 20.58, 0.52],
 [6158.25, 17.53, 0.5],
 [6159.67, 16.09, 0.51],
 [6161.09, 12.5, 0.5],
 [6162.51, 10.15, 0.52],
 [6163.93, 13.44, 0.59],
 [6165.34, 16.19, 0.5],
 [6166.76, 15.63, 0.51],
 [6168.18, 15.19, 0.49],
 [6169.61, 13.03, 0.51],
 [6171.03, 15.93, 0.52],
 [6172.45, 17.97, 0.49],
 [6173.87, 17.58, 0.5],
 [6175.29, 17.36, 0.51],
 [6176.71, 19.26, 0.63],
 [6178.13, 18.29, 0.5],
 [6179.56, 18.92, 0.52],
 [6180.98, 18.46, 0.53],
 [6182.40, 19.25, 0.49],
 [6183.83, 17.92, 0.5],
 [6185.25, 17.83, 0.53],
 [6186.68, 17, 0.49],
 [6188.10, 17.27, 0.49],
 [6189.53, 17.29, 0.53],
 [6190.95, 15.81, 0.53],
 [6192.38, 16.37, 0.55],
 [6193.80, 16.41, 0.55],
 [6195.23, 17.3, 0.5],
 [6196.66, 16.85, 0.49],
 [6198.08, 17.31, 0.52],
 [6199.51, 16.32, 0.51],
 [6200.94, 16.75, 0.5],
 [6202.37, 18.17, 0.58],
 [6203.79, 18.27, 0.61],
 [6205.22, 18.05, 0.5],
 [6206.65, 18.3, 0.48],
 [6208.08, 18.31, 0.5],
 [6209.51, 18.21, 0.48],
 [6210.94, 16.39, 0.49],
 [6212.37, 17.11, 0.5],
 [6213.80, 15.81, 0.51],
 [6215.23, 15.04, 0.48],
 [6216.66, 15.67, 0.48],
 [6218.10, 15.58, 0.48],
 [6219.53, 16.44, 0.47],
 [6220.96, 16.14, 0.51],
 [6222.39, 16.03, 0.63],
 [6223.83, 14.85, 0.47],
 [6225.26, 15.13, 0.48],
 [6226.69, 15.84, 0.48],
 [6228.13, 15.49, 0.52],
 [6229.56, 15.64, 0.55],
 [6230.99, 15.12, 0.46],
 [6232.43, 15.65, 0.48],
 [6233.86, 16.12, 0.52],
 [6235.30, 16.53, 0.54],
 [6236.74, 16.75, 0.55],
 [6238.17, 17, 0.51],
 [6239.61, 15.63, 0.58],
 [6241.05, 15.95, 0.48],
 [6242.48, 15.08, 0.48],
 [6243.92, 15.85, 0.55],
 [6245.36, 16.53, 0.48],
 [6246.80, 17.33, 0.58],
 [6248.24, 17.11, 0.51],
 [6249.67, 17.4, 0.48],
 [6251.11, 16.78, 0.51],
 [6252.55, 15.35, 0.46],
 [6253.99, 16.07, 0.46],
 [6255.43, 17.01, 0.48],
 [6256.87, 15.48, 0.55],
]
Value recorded 1.04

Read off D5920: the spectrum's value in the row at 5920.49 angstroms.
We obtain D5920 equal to 17.32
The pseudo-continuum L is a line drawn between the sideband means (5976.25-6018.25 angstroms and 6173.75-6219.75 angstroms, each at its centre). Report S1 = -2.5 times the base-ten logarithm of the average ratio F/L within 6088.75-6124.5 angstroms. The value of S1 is -0.06 mag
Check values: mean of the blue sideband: 18.5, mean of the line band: 18.8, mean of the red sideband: 17.3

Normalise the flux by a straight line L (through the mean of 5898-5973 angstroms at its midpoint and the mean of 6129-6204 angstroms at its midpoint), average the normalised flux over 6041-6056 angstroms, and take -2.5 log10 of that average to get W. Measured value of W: -0.13 mag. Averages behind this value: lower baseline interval 16.9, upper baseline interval 18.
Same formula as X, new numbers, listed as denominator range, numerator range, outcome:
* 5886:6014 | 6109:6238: 1.06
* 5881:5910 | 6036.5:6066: 1.61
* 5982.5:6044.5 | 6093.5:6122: 1.01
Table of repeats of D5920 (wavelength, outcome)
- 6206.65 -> 18.3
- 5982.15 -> 18.37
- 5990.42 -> 18.8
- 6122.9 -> 13.83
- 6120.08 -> 17.5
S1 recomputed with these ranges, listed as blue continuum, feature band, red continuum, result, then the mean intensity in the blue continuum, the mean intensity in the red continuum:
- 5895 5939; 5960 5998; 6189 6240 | -0.15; 15.7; 16.5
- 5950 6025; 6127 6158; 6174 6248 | -0.17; 18.2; 16.8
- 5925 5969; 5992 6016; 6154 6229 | -0.09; 17.5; 16.7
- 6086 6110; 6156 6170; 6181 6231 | 0.18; 19.3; 16.8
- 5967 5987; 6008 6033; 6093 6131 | -0.03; 18.1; 19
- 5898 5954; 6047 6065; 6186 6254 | -0.18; 16.7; 16.5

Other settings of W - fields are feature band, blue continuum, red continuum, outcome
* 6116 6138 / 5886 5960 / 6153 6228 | -0.144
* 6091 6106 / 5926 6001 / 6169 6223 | -0.090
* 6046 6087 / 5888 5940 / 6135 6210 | -0.184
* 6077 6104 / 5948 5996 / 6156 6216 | -0.110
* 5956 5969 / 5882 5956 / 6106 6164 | -0.096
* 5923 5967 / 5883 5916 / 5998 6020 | -0.154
